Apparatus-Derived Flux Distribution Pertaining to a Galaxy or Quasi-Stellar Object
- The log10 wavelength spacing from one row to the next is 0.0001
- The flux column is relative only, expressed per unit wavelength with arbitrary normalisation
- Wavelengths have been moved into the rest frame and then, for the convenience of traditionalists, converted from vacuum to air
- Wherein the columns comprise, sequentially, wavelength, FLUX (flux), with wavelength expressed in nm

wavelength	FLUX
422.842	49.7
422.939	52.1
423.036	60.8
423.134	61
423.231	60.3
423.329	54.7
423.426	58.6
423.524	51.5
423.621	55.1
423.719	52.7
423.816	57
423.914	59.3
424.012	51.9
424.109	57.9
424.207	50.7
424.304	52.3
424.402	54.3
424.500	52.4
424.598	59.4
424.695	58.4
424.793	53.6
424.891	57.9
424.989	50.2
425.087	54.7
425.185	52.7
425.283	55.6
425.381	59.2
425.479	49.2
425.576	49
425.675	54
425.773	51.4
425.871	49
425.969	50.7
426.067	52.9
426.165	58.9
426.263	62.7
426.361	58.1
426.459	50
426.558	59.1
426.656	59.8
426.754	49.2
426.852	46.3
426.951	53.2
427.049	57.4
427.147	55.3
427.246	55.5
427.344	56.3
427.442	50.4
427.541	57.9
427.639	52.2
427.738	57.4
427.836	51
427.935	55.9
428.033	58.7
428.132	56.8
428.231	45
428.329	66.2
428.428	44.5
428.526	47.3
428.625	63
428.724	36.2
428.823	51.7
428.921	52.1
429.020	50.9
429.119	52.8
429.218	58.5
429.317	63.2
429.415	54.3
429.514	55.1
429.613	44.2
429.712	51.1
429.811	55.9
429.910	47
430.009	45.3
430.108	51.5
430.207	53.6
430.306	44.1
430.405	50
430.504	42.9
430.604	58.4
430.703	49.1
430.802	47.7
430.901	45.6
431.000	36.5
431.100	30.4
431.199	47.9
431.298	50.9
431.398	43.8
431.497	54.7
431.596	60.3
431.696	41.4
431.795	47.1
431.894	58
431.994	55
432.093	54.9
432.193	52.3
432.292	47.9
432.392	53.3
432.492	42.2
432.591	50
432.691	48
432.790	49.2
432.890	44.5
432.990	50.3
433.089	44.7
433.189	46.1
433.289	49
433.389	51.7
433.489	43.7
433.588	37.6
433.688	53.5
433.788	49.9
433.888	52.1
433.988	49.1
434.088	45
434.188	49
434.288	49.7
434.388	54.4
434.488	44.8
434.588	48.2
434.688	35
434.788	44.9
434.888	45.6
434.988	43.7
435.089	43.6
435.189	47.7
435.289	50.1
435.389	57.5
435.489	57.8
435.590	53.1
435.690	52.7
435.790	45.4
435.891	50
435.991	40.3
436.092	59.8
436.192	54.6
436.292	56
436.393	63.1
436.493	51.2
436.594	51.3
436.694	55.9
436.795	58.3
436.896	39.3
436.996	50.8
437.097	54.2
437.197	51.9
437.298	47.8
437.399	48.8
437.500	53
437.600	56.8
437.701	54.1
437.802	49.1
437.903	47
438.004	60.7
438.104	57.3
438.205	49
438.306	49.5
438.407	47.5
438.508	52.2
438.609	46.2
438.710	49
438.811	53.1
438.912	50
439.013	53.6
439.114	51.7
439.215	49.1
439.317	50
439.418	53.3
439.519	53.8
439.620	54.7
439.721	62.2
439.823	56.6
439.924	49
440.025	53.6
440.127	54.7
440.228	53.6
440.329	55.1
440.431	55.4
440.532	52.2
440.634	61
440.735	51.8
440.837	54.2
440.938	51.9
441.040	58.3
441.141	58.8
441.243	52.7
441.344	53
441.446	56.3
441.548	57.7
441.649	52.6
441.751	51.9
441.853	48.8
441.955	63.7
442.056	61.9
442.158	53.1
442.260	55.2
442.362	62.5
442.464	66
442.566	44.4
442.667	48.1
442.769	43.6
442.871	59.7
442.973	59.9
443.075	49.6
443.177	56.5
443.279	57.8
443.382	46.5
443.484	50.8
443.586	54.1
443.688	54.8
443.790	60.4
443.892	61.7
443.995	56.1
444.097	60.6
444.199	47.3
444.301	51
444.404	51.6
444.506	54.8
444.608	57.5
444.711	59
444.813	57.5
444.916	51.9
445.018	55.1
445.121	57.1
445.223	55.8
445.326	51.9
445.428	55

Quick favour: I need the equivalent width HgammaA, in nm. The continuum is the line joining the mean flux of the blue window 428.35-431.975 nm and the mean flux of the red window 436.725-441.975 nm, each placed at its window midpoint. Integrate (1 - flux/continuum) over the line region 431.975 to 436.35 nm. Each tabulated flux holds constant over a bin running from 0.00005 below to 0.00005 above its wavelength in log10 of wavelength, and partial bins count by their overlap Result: 0.19 nm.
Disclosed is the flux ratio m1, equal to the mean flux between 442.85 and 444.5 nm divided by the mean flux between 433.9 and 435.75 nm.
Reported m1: 1.1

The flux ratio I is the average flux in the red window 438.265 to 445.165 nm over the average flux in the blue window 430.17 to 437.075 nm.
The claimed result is 1.10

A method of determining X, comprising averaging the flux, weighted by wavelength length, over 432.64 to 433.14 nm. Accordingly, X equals 47.3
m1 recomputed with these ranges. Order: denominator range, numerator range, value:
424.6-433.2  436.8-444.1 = 1.04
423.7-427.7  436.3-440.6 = 0.97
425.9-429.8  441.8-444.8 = 1.02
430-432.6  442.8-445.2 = 1.13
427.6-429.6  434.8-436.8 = 0.97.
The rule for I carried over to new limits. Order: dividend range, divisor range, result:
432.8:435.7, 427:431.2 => 0.94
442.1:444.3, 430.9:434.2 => 1.14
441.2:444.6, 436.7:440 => 1.05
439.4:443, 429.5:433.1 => 1.13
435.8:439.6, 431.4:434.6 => 1.05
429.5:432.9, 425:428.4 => 0.90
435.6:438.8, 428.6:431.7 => 1.04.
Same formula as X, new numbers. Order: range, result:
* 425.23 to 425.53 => 54.7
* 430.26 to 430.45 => 47.1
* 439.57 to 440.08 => 55.2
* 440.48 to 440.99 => 54.2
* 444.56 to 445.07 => 56.1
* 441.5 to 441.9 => 52.8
